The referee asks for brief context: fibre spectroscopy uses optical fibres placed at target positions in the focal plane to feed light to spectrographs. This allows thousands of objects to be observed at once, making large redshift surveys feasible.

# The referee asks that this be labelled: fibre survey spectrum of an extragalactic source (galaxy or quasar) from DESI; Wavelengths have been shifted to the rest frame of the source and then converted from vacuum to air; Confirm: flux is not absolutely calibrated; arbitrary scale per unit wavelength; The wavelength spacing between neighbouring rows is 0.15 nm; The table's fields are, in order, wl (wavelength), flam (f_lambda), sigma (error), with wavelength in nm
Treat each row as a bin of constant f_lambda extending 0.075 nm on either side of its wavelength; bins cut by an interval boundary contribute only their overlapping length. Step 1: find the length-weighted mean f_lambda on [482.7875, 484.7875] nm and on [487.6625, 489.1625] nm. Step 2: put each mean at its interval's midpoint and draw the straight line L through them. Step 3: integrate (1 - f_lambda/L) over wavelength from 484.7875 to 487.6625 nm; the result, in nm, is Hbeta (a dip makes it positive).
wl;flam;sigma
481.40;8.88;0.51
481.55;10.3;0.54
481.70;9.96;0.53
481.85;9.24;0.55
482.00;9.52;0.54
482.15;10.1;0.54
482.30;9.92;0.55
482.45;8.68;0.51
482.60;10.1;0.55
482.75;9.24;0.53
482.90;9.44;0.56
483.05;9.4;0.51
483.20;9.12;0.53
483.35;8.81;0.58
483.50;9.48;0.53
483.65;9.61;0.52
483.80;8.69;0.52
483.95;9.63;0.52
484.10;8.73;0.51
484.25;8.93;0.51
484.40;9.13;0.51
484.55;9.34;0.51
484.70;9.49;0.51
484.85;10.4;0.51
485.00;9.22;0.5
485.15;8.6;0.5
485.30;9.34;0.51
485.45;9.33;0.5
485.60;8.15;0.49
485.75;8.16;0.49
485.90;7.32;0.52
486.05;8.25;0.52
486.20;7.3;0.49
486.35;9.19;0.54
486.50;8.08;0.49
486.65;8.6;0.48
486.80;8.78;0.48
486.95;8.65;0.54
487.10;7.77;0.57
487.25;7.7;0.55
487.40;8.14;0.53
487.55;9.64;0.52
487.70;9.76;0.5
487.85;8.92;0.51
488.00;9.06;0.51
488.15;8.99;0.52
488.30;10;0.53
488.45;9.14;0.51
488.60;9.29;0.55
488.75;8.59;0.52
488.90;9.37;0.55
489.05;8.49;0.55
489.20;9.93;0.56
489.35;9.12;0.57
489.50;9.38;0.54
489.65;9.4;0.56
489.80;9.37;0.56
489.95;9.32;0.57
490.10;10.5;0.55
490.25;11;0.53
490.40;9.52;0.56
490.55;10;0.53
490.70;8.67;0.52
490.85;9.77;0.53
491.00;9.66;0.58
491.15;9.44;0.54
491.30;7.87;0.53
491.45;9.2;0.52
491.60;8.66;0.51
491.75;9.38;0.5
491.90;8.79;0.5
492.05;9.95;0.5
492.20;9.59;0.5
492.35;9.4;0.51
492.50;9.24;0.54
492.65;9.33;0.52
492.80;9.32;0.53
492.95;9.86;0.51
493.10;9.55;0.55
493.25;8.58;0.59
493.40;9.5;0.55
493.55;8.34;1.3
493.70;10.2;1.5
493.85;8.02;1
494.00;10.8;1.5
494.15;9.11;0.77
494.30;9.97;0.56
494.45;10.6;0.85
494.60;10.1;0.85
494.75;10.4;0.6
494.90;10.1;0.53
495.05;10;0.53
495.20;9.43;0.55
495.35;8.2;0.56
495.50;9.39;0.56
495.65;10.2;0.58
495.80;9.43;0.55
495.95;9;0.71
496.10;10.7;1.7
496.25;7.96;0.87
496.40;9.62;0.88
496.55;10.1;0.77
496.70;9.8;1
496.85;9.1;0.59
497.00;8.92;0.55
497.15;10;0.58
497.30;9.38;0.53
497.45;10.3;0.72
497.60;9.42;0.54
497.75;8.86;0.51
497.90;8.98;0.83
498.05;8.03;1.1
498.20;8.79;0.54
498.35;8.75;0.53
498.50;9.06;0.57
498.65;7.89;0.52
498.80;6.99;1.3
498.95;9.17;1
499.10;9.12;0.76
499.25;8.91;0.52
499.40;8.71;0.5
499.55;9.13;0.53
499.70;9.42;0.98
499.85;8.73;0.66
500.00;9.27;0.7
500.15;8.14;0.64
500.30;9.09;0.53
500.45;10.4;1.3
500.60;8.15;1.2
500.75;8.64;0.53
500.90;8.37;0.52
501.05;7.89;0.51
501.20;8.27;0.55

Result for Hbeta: 0.20 nm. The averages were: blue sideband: 9.22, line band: 8.57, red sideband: 9.17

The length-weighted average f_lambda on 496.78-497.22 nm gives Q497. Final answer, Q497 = 9.34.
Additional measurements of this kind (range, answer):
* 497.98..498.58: 8.66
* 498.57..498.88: 7.49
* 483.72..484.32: 9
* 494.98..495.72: 9.44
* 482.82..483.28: 9.31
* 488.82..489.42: 9.22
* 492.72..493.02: 9.58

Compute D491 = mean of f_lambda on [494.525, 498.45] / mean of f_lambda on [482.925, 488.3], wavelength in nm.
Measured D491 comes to 1.06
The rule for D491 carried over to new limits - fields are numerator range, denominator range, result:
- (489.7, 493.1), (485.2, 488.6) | 1.09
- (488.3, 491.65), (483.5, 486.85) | 1.06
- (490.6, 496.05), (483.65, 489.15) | 1.06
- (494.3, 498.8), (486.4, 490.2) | 1.03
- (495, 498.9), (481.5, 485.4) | 0.98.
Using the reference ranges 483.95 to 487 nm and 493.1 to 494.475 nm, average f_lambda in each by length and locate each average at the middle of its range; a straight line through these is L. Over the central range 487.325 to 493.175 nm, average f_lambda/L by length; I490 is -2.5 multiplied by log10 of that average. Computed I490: -0.02 mag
